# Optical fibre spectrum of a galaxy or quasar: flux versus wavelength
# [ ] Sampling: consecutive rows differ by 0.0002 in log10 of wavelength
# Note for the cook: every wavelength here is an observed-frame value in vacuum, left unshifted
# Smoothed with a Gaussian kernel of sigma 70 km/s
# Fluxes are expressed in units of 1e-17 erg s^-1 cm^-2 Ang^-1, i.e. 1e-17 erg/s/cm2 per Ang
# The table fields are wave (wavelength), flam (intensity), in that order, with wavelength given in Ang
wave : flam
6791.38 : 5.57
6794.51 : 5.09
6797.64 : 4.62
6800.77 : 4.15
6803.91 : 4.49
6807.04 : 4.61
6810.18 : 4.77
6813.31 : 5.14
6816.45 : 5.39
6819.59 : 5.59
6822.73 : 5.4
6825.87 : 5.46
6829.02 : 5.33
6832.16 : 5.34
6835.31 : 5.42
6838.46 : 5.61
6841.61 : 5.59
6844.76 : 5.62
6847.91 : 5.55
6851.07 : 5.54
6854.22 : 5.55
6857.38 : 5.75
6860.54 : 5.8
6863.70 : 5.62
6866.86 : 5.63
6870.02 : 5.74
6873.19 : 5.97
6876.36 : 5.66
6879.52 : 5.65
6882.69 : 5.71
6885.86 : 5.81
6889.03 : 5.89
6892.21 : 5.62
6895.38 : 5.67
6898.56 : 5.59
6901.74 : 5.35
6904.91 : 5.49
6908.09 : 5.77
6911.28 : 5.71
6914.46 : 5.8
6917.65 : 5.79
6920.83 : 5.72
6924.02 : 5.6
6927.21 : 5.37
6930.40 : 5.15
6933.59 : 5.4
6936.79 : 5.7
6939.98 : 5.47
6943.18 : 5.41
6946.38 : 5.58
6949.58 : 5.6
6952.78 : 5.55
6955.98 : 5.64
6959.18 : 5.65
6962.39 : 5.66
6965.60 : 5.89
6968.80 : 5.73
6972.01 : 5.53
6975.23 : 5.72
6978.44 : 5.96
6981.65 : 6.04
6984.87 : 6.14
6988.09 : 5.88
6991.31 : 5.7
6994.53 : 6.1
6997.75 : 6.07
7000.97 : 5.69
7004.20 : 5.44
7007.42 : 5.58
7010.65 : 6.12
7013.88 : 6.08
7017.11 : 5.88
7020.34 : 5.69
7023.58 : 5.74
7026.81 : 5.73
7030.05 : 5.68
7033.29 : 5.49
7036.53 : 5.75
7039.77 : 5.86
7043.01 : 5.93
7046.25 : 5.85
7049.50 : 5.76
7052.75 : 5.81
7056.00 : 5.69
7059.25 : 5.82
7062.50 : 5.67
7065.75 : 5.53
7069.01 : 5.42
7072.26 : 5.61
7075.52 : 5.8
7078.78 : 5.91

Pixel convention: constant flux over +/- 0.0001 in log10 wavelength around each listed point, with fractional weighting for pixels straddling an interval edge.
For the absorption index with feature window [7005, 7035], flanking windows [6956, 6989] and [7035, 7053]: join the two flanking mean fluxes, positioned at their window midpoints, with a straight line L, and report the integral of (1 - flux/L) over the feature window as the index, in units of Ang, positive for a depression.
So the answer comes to 0.3 Ang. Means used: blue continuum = 5.81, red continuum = 5.83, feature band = 5.77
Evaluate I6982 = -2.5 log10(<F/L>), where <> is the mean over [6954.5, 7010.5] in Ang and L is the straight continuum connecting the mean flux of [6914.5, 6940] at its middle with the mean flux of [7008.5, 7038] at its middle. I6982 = -0.02 mag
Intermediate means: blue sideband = 5.55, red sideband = 5.79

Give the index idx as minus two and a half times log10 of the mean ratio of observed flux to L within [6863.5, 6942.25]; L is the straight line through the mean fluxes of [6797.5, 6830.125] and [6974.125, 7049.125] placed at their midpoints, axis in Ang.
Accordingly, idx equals -0.05 mag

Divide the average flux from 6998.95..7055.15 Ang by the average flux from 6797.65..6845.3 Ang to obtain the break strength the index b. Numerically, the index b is 1.12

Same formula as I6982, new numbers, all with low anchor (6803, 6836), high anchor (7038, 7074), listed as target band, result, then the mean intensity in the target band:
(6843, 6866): -0.07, 5.63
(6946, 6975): -0.03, 5.65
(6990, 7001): -0.06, 5.93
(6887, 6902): -0.06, 5.65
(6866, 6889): -0.09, 5.75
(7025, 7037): 0.00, 5.66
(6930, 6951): -0.01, 5.49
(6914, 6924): -0.06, 5.74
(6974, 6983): -0.07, 5.92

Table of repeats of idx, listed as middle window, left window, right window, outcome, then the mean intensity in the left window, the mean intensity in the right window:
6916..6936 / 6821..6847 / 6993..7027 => 0.03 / 5.47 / 5.83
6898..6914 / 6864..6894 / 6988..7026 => 0.03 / 5.74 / 5.83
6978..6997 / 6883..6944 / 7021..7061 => -0.05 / 5.6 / 5.76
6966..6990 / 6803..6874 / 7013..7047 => -0.03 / 5.43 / 5.78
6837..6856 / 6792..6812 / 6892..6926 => -0.10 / 4.67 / 5.64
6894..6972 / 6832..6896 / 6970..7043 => 0.03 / 5.66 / 5.81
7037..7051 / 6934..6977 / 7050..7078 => -0.03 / 5.62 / 5.68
